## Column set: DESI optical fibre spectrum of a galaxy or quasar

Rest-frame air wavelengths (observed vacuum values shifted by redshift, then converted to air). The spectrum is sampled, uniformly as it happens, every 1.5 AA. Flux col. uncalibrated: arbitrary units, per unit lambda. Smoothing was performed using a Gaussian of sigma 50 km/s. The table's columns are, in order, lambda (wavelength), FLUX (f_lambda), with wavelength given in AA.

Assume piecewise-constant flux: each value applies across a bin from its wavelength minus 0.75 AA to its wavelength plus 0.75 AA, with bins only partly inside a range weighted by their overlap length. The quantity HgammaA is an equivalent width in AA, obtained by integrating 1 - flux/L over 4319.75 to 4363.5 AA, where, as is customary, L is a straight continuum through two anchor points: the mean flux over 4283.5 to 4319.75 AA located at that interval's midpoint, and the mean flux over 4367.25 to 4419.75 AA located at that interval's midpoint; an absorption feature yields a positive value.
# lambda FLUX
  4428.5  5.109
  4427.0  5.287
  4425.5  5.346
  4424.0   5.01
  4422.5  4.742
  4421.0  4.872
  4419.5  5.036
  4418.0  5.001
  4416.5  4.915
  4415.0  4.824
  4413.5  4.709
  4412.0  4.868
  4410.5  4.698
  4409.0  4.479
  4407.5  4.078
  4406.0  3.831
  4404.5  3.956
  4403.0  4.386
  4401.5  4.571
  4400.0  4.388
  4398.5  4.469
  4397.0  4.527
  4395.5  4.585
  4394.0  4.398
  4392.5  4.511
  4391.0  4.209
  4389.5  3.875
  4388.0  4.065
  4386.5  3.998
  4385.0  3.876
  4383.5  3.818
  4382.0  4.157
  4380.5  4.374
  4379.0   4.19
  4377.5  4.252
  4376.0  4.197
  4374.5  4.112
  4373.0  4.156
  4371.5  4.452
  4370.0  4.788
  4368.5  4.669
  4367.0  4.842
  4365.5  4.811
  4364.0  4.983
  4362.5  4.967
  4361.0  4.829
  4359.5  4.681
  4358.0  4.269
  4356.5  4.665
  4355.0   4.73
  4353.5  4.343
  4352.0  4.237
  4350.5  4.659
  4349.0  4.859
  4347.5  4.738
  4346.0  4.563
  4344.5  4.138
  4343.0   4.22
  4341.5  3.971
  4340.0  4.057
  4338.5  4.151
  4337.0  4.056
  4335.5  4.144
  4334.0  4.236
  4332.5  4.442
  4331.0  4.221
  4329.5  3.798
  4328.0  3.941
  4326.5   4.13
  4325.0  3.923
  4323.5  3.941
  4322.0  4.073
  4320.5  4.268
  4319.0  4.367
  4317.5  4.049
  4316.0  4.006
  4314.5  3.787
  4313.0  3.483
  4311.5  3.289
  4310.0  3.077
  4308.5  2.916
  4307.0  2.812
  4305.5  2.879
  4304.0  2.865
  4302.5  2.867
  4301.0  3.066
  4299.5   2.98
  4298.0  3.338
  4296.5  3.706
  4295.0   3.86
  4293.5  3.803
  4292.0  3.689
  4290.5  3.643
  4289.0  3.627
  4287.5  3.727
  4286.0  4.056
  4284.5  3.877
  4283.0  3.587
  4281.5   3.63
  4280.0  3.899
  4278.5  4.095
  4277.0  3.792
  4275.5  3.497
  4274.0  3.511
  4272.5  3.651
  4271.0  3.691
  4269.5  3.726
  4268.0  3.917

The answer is -5.0 AA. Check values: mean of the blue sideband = 3.49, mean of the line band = 4.32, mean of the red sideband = 4.38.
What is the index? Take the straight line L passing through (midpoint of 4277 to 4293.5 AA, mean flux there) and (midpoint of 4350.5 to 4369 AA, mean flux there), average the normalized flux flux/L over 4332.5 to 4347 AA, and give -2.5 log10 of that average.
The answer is 0.06 mag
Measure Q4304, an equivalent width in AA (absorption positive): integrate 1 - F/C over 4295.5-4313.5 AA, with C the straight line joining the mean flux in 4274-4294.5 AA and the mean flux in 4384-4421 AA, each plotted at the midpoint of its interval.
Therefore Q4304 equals 3.5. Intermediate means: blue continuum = 3.76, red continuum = 4.43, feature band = 3.11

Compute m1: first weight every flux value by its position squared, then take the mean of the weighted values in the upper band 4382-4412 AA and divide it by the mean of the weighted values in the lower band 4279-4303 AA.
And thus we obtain 1.24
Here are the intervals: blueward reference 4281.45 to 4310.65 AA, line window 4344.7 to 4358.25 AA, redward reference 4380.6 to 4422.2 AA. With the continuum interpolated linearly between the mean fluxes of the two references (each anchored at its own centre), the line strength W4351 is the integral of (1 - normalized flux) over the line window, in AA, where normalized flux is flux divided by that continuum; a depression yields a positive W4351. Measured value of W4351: -2.2 AA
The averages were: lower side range 3.4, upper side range 4.41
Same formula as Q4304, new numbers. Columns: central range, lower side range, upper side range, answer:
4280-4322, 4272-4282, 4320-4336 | 3.84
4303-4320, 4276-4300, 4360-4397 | 2.08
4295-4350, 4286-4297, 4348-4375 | 4.34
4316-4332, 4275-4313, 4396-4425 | -1.35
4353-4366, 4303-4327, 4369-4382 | -1.81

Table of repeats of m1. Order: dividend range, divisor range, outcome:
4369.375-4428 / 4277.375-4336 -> 1.26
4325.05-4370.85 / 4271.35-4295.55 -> 1.22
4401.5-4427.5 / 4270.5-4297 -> 1.33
